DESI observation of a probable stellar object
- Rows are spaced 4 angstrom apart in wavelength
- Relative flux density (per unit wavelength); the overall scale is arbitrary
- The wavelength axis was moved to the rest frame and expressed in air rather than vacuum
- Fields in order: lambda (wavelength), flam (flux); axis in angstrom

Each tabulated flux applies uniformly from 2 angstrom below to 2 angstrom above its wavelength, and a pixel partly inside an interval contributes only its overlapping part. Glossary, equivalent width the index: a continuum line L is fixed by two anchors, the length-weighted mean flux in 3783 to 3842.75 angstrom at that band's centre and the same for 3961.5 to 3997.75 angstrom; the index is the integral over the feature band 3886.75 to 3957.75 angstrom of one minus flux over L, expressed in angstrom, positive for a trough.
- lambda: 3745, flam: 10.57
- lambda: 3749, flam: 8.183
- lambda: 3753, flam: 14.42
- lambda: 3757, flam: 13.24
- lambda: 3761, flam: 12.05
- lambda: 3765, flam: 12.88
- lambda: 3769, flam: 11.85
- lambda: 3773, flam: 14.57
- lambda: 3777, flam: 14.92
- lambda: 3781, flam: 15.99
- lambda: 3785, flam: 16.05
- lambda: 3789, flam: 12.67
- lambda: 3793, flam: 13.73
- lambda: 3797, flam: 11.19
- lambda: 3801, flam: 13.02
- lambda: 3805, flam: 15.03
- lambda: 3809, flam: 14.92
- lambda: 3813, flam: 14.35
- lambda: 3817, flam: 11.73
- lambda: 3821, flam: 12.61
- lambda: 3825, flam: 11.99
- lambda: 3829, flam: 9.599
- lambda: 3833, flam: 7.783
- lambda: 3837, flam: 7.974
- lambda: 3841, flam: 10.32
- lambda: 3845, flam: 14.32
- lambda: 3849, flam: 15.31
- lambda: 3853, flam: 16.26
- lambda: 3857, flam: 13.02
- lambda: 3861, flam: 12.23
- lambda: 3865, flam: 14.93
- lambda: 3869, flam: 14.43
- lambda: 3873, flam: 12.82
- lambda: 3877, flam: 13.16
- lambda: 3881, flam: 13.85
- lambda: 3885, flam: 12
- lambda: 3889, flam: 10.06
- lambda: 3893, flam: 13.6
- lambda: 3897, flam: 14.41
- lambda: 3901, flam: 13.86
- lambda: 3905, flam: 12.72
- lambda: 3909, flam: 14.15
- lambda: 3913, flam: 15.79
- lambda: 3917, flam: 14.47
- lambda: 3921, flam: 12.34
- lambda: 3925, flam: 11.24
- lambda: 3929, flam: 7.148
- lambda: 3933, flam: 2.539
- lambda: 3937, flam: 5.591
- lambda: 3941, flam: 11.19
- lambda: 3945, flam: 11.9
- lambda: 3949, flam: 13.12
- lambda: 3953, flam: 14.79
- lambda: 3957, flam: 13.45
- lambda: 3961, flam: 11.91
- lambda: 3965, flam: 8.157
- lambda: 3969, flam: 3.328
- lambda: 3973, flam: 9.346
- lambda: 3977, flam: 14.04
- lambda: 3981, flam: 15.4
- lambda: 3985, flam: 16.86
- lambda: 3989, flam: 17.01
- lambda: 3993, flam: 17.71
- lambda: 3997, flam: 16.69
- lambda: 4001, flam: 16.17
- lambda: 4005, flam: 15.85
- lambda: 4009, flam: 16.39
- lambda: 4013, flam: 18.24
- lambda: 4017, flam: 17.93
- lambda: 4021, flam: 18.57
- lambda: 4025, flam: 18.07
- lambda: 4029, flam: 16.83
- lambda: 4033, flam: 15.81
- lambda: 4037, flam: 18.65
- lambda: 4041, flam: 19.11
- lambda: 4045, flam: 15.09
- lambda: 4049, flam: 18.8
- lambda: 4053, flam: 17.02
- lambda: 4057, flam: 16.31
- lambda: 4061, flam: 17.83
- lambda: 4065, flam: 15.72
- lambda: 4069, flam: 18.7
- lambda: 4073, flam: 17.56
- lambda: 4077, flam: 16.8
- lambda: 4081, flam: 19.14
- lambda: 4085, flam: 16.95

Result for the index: 5.3 angstrom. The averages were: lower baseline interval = 12.2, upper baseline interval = 13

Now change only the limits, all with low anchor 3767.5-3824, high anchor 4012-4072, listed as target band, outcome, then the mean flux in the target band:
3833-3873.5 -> 4.79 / 12.9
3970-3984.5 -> 3.38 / 12.7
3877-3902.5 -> 3.73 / 13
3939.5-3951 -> 2.81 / 12.1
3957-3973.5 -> 7.68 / 8.72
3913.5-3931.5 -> 4.86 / 11.4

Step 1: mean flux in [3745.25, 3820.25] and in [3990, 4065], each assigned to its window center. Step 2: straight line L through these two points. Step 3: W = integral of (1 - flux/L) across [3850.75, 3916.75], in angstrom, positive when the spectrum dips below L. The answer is 5.8 angstrom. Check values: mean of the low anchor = 13.3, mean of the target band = 13.6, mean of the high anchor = 17.2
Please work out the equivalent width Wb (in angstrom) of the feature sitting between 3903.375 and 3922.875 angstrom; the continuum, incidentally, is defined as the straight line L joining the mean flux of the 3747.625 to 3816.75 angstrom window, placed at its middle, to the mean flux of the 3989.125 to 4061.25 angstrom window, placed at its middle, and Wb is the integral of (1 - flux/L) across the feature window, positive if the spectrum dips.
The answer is 2.0 angstrom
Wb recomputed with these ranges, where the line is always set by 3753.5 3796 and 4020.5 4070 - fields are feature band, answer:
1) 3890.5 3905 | 1.6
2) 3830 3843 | 5.2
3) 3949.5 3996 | 9.7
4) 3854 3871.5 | 1.4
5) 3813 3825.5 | 1.6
